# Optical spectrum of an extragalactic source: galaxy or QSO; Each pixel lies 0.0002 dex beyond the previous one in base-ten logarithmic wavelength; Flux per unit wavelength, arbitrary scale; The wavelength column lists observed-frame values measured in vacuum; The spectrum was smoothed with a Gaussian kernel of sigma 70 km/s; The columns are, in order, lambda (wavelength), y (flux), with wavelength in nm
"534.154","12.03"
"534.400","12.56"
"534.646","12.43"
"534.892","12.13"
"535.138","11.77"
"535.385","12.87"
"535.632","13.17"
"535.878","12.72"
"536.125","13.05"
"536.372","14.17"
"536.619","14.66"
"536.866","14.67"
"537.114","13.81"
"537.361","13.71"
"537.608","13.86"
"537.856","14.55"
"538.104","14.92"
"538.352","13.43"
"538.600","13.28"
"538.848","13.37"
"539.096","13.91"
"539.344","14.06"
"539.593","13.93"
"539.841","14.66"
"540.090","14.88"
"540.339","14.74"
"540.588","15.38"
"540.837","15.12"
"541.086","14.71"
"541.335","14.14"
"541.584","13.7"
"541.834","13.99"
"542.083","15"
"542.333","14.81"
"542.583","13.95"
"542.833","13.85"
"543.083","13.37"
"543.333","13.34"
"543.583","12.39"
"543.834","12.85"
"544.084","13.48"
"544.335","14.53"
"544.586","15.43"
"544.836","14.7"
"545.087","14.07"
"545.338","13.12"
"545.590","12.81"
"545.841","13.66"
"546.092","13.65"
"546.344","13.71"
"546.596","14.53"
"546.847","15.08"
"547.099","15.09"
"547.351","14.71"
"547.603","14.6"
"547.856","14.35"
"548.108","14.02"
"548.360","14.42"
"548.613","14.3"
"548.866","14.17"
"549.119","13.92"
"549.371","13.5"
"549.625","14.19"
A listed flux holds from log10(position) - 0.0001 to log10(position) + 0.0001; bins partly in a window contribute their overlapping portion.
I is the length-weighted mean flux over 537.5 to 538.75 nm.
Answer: 14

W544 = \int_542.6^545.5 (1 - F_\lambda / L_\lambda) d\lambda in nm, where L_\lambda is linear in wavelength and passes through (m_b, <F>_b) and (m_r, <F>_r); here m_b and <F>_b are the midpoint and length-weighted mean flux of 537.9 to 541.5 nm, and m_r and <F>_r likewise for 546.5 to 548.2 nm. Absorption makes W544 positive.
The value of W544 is 0.15 nm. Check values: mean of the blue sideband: 14.3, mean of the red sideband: 14.6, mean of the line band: 13.7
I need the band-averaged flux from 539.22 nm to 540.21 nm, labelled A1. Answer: 14.4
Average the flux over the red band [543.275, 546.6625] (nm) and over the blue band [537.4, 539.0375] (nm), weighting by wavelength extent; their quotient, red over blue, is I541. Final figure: 1.0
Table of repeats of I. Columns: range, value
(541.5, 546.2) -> 13.8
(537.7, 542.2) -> 14.3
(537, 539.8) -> 13.9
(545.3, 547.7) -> 14.1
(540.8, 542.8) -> 14.4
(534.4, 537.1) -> 13.2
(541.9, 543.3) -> 14.1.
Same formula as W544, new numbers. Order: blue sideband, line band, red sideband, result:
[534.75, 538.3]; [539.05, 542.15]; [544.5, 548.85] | -0.14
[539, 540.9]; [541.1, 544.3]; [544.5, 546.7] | 0.11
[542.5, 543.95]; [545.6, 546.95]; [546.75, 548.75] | 0.01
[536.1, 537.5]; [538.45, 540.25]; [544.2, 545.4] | 0.02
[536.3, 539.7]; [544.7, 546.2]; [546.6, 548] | 0.09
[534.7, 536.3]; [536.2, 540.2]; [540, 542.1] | -0.15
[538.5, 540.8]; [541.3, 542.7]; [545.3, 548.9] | 0.00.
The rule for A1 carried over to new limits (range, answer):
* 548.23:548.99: 14.3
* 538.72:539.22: 13.7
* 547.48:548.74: 14.3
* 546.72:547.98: 14.8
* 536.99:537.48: 13.8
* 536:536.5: 13.6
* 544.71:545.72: 13.7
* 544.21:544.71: 15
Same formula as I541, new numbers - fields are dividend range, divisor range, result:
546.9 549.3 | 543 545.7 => 1.05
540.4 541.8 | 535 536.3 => 1.14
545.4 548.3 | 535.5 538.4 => 1.02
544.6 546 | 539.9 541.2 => 0.92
